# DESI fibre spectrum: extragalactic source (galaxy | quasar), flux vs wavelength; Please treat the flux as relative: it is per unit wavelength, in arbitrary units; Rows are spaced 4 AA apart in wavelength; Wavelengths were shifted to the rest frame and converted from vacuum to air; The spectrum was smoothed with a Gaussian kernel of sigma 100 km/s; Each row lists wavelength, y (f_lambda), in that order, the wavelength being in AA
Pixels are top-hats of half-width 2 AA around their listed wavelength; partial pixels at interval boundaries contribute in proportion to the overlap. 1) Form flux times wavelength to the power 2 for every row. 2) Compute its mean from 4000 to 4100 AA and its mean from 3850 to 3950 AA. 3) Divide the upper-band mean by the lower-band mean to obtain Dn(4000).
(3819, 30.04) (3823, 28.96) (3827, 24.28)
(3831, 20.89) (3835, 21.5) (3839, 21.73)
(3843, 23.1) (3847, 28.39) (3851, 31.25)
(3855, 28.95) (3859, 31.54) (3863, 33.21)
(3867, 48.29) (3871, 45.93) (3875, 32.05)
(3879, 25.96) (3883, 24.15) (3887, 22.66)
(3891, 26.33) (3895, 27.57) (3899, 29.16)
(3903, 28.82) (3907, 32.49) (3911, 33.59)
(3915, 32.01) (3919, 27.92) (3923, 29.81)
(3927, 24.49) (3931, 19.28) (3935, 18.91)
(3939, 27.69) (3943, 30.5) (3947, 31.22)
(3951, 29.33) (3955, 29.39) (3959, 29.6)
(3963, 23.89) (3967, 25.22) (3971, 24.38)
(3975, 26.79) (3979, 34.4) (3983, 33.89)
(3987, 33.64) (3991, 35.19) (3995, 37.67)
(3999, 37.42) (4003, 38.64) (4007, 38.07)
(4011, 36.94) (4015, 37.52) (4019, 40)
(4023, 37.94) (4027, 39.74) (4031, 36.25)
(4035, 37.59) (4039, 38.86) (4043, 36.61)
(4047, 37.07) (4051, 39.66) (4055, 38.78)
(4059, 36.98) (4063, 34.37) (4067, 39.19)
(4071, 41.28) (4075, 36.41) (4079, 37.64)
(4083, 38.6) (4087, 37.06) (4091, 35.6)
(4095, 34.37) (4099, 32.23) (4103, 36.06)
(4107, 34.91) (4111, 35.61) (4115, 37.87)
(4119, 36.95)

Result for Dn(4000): 1.36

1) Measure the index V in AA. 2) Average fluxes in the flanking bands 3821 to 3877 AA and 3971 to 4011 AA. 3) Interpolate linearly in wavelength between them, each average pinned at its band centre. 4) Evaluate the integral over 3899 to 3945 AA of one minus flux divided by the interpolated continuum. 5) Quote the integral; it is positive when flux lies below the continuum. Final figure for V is 6.4 AA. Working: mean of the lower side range 30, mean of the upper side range 34.6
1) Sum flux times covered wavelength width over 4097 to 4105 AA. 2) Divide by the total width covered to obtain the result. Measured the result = 34.1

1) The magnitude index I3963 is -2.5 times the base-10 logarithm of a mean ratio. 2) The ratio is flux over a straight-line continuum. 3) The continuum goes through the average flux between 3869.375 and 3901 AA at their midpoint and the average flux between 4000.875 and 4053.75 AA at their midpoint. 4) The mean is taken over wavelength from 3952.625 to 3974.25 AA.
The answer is 0.27 mag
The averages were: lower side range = 29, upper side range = 38.1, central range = 26.6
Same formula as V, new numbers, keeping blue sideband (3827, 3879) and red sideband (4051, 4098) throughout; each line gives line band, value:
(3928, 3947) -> 4.64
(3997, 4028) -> -2.58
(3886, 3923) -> 3.10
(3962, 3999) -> 3.45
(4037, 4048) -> -0.39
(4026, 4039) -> -0.70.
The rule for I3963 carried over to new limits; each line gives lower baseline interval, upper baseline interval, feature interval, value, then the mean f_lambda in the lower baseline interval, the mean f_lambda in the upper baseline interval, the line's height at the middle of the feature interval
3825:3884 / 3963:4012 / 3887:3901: 0.14 mag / 29.5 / 33.1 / 30.6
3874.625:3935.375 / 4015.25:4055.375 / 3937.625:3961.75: 0.05 mag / 27.3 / 38.2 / 31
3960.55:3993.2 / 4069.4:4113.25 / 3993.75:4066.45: -0.16 mag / 29.7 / 36.3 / 32.8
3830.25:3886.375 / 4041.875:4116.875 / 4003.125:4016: -0.09 mag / 29.8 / 36.9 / 34.6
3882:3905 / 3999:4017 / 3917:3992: 0.16 mag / 26.5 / 37.8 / 32.5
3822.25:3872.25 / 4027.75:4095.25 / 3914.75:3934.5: 0.26 mag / 29.6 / 37.6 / 32.5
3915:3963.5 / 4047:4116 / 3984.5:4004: -0.18 mag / 27.1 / 36.9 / 30.9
